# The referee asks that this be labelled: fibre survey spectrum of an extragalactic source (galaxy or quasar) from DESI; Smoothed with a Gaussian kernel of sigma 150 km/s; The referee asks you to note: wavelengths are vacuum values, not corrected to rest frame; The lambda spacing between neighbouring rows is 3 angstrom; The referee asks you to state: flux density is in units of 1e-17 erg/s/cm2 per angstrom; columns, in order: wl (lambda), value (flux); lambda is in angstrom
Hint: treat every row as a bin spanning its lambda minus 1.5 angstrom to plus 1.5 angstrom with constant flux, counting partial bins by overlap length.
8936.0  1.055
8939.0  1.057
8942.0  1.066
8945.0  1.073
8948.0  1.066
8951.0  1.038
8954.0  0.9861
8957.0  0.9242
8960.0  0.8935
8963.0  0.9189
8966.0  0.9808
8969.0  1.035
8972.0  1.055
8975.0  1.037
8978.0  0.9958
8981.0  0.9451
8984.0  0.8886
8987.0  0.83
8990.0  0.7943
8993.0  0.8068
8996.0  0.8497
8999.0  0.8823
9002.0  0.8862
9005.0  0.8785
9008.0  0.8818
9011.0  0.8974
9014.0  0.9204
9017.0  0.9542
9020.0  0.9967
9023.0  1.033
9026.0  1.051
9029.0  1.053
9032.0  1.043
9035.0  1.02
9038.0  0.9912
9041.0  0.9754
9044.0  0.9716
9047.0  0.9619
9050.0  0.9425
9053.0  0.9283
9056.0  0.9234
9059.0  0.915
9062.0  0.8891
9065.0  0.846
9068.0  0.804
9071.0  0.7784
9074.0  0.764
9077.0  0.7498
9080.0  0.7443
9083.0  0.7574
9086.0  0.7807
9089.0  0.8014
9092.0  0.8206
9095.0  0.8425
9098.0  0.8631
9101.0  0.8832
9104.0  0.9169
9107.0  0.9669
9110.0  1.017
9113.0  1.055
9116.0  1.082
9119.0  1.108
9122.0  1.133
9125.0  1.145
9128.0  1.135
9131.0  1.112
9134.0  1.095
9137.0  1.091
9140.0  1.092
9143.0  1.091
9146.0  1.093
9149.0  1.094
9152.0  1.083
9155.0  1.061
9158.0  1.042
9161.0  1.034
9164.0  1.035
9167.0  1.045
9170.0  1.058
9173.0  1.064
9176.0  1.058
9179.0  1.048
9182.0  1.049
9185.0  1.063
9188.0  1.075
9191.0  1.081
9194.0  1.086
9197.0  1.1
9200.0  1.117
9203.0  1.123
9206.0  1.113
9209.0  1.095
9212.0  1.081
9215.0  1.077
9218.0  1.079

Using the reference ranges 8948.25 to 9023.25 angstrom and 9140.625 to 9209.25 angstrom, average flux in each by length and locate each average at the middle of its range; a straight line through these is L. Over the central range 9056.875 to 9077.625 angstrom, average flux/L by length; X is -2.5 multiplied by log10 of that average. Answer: 0.20 mag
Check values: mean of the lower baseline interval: 0.933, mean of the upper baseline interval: 1.07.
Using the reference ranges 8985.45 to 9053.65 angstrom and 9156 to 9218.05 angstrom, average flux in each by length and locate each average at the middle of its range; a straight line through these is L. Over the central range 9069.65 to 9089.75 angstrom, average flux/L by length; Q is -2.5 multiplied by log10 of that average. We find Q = 0.27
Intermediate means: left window 0.937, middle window 0.767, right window 1.07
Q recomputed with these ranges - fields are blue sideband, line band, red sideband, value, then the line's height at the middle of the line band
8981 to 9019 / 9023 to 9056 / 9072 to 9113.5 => -0.15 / 0.865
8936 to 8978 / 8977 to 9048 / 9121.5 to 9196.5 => 0.10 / 1.03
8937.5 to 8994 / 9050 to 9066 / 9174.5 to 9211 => 0.12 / 1.02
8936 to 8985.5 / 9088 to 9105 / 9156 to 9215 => 0.22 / 1.04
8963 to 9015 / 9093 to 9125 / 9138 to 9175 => 0.04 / 1.02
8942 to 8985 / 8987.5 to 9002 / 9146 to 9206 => 0.20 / 1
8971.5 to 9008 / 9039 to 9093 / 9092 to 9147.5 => 0.14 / 0.978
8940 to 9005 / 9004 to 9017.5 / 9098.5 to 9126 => 0.08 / 0.97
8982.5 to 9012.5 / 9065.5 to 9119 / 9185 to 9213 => 0.12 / 0.97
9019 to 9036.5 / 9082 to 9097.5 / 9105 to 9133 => 0.30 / 1.07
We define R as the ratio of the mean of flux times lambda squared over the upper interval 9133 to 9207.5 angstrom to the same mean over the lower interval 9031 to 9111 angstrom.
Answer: 1.24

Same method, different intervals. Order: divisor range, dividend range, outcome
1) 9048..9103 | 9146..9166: 1.29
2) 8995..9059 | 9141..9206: 1.16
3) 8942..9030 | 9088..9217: 1.14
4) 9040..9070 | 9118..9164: 1.22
